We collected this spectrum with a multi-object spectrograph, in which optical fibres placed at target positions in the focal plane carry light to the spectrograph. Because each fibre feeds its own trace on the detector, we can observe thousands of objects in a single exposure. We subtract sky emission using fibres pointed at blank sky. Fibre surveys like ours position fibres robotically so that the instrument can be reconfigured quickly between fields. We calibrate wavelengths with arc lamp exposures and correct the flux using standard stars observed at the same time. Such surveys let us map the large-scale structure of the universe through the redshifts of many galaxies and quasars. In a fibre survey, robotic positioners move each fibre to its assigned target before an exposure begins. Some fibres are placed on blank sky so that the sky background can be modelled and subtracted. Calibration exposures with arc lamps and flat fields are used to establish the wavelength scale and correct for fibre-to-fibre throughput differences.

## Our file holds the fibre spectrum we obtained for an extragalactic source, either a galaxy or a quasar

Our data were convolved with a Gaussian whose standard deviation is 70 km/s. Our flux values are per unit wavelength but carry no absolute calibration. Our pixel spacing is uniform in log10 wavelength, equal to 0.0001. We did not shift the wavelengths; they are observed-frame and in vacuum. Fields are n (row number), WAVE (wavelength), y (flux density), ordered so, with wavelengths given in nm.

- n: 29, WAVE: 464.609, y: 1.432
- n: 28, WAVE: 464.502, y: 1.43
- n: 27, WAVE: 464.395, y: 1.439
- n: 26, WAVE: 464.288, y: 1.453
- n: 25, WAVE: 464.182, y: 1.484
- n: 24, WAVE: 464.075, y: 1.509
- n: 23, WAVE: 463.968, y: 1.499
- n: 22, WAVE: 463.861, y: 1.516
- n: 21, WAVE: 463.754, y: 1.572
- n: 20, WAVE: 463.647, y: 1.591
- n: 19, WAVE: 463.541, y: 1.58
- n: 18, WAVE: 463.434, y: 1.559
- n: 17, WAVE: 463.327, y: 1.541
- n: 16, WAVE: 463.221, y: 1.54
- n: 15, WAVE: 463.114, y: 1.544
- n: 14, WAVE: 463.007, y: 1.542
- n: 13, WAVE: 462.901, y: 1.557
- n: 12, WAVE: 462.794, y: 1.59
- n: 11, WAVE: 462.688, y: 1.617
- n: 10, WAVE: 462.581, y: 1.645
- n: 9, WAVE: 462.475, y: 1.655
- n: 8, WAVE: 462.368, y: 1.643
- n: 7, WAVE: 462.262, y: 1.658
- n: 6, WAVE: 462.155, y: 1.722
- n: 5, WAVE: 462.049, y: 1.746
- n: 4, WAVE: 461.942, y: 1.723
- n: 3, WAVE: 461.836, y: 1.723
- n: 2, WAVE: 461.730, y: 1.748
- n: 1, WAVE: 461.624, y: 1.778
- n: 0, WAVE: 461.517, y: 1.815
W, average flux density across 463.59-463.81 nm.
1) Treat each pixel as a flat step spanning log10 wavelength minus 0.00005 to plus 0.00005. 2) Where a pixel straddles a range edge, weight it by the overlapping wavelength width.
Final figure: 1.58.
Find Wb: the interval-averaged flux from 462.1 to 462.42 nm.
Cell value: 1.68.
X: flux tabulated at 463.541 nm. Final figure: 1.58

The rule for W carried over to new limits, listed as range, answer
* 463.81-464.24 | 1.5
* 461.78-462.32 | 1.71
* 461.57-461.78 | 1.76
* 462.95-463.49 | 1.55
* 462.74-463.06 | 1.57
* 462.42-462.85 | 1.63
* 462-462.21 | 1.73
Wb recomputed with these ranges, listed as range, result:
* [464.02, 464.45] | 1.47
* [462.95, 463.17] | 1.54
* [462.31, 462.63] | 1.65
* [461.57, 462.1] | 1.74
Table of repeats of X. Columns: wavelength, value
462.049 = 1.746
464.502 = 1.43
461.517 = 1.815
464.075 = 1.509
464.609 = 1.432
